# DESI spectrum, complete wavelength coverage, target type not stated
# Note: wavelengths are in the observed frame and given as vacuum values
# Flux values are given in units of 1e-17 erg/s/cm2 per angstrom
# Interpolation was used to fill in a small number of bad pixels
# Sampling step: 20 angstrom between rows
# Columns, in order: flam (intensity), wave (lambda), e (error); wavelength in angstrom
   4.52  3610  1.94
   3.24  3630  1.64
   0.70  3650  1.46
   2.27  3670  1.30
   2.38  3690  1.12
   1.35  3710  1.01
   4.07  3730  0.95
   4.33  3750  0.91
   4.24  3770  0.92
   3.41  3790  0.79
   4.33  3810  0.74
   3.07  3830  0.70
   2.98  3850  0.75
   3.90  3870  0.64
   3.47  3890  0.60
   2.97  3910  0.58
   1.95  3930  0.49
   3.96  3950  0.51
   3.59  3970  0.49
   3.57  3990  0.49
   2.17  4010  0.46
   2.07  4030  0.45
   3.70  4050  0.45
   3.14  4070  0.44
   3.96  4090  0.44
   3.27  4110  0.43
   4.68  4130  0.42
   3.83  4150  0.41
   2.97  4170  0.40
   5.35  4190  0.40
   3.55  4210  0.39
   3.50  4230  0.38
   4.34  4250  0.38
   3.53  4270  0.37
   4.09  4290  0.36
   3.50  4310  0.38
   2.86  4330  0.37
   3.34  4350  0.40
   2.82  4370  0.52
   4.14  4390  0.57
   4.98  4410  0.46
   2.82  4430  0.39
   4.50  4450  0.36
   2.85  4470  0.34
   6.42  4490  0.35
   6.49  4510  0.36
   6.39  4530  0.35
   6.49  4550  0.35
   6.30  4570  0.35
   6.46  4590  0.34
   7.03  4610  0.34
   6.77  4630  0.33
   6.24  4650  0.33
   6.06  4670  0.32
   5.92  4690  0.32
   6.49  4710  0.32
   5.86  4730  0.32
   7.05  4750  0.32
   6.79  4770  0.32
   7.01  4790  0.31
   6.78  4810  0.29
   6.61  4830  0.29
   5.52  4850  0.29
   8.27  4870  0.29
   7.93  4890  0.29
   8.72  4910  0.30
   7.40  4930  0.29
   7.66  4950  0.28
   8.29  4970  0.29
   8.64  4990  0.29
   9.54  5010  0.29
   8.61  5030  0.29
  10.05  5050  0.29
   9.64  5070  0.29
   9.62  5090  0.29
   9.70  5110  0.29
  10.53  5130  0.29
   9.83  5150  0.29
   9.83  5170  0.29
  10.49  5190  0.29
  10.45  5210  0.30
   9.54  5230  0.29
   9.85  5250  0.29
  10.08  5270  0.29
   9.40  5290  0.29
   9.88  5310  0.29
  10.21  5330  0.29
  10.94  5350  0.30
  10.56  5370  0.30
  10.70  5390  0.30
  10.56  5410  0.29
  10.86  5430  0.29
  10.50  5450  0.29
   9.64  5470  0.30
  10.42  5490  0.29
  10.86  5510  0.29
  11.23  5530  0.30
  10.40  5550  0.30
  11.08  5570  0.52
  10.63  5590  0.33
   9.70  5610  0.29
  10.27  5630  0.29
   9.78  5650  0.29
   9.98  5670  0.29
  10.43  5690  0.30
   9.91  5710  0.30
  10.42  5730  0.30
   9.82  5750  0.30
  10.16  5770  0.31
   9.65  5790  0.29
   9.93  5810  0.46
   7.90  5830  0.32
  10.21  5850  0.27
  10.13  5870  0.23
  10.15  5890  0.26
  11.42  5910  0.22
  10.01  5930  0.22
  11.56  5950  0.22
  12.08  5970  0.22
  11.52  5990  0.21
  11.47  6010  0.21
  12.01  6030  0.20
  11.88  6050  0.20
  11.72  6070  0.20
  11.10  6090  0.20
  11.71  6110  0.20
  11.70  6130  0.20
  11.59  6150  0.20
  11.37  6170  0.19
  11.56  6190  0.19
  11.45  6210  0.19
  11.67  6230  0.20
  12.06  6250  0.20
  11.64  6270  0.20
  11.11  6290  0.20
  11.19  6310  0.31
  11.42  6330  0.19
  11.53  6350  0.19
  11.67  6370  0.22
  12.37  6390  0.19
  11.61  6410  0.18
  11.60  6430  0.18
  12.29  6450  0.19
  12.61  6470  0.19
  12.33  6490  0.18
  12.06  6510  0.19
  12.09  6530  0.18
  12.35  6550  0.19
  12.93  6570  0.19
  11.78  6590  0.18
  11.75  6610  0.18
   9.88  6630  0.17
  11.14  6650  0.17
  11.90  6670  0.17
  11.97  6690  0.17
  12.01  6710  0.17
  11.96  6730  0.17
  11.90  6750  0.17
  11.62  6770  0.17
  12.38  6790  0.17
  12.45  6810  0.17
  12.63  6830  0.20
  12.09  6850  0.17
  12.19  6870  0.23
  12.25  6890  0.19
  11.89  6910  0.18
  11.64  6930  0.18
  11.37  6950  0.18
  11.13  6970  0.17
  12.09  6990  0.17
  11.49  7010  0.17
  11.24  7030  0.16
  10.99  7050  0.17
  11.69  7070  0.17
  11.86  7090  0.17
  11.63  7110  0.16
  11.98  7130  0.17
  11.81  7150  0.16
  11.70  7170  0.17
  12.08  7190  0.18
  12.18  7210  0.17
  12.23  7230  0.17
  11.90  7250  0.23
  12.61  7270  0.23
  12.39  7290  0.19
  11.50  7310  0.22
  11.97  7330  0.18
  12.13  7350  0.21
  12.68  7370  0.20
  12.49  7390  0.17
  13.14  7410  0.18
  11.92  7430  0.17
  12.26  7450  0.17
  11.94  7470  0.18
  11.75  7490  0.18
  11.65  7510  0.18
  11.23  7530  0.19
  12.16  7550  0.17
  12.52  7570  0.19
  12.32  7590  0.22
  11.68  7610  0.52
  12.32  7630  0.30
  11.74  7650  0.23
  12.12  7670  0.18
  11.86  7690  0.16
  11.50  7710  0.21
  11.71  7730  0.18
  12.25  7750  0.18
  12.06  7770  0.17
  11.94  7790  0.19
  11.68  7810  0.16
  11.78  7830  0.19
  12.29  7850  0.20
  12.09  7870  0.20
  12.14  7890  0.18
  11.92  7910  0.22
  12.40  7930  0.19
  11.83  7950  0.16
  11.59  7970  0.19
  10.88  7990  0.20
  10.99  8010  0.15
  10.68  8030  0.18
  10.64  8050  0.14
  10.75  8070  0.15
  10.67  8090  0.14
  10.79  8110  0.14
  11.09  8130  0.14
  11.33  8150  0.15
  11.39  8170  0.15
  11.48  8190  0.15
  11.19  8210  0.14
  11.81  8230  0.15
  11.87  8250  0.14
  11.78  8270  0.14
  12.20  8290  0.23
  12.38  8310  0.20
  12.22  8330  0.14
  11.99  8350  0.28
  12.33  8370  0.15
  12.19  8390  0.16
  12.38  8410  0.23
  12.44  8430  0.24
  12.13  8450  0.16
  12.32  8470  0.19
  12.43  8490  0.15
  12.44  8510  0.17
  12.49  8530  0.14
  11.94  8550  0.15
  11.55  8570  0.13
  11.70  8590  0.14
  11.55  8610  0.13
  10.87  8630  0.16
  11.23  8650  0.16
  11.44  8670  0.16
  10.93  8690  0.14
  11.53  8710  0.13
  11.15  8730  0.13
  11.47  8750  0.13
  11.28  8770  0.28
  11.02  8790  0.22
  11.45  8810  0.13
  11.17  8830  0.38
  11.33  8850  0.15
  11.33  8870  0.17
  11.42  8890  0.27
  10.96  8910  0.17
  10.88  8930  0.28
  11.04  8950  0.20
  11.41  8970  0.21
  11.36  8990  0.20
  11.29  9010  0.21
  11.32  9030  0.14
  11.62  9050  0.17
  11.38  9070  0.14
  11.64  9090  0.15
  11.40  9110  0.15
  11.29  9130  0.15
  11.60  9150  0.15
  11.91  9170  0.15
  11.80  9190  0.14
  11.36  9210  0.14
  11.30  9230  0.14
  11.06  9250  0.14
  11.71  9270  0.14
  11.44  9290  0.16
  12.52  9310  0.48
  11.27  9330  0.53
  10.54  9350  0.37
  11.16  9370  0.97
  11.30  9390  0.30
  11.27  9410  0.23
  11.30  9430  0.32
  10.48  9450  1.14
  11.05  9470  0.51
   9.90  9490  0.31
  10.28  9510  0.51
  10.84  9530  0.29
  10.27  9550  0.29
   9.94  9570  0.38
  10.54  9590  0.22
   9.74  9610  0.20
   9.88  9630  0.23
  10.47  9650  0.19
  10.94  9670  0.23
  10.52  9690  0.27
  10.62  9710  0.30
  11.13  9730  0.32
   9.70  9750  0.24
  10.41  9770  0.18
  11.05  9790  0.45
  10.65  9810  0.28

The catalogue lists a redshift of 0.13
